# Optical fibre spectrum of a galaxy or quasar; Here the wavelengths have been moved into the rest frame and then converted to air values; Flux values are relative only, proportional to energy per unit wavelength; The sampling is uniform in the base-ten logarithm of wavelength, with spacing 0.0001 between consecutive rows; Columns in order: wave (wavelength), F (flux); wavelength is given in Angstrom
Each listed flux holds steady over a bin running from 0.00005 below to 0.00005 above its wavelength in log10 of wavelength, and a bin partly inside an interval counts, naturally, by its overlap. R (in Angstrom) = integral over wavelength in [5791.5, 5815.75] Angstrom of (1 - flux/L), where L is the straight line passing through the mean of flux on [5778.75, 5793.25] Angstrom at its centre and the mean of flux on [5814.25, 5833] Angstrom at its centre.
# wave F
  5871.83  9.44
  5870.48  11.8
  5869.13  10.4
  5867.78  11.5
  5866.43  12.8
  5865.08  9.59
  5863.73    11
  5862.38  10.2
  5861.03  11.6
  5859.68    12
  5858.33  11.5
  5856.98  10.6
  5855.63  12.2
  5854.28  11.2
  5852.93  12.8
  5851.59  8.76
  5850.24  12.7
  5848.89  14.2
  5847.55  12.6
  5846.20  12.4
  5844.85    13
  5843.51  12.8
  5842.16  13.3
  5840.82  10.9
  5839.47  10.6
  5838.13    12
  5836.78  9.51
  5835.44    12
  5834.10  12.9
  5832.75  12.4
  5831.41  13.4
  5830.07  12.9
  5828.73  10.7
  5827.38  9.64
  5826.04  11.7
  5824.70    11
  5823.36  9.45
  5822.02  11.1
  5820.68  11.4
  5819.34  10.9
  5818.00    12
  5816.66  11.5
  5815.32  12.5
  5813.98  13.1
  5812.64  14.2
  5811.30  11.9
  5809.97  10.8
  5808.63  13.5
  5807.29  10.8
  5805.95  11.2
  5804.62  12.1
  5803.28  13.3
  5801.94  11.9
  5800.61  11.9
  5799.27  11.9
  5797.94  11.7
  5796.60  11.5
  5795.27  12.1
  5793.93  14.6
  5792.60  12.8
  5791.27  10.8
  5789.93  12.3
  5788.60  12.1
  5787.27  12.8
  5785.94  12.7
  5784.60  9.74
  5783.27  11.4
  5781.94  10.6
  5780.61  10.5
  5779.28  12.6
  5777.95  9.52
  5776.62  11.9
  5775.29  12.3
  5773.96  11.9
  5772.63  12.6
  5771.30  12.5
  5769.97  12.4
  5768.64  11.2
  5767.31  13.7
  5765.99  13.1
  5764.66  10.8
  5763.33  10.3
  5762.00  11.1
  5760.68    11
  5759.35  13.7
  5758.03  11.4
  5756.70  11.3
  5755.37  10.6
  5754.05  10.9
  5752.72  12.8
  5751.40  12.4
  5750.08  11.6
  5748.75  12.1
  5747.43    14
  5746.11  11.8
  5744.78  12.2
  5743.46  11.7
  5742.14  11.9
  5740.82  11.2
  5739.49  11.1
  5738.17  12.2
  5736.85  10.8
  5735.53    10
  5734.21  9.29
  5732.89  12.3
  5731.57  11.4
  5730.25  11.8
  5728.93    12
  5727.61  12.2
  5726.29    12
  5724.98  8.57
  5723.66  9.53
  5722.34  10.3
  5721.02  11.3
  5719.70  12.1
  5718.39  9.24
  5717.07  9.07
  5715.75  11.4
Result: -1.5 Angstrom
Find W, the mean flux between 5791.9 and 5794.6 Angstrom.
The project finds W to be 13.7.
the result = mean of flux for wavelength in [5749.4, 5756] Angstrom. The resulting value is 11.7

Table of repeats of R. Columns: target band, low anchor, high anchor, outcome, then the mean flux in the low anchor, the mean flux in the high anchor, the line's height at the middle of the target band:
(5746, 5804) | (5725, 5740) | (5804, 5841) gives -2.4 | 11.3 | 11.7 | 11.4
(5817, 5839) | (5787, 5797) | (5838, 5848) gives 1.5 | 12.4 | 12.2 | 12.3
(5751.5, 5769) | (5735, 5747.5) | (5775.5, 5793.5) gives -0.2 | 11.6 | 11.6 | 11.6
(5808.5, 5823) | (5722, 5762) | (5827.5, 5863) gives -0.3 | 11.5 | 11.9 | 11.7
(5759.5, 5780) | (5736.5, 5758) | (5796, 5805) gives 0.1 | 11.8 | 12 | 11.9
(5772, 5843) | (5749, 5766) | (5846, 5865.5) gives -1.4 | 11.6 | 11.6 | 11.6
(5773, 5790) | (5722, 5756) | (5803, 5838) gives 0.1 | 11.4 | 11.8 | 11.6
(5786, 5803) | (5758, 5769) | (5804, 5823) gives -0.5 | 11.9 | 11.9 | 11.9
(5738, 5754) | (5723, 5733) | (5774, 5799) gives -1.0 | 11.2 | 11.8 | 11.4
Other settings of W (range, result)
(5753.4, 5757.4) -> 10.9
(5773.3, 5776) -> 12.1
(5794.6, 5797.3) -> 11.8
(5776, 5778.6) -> 10.7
